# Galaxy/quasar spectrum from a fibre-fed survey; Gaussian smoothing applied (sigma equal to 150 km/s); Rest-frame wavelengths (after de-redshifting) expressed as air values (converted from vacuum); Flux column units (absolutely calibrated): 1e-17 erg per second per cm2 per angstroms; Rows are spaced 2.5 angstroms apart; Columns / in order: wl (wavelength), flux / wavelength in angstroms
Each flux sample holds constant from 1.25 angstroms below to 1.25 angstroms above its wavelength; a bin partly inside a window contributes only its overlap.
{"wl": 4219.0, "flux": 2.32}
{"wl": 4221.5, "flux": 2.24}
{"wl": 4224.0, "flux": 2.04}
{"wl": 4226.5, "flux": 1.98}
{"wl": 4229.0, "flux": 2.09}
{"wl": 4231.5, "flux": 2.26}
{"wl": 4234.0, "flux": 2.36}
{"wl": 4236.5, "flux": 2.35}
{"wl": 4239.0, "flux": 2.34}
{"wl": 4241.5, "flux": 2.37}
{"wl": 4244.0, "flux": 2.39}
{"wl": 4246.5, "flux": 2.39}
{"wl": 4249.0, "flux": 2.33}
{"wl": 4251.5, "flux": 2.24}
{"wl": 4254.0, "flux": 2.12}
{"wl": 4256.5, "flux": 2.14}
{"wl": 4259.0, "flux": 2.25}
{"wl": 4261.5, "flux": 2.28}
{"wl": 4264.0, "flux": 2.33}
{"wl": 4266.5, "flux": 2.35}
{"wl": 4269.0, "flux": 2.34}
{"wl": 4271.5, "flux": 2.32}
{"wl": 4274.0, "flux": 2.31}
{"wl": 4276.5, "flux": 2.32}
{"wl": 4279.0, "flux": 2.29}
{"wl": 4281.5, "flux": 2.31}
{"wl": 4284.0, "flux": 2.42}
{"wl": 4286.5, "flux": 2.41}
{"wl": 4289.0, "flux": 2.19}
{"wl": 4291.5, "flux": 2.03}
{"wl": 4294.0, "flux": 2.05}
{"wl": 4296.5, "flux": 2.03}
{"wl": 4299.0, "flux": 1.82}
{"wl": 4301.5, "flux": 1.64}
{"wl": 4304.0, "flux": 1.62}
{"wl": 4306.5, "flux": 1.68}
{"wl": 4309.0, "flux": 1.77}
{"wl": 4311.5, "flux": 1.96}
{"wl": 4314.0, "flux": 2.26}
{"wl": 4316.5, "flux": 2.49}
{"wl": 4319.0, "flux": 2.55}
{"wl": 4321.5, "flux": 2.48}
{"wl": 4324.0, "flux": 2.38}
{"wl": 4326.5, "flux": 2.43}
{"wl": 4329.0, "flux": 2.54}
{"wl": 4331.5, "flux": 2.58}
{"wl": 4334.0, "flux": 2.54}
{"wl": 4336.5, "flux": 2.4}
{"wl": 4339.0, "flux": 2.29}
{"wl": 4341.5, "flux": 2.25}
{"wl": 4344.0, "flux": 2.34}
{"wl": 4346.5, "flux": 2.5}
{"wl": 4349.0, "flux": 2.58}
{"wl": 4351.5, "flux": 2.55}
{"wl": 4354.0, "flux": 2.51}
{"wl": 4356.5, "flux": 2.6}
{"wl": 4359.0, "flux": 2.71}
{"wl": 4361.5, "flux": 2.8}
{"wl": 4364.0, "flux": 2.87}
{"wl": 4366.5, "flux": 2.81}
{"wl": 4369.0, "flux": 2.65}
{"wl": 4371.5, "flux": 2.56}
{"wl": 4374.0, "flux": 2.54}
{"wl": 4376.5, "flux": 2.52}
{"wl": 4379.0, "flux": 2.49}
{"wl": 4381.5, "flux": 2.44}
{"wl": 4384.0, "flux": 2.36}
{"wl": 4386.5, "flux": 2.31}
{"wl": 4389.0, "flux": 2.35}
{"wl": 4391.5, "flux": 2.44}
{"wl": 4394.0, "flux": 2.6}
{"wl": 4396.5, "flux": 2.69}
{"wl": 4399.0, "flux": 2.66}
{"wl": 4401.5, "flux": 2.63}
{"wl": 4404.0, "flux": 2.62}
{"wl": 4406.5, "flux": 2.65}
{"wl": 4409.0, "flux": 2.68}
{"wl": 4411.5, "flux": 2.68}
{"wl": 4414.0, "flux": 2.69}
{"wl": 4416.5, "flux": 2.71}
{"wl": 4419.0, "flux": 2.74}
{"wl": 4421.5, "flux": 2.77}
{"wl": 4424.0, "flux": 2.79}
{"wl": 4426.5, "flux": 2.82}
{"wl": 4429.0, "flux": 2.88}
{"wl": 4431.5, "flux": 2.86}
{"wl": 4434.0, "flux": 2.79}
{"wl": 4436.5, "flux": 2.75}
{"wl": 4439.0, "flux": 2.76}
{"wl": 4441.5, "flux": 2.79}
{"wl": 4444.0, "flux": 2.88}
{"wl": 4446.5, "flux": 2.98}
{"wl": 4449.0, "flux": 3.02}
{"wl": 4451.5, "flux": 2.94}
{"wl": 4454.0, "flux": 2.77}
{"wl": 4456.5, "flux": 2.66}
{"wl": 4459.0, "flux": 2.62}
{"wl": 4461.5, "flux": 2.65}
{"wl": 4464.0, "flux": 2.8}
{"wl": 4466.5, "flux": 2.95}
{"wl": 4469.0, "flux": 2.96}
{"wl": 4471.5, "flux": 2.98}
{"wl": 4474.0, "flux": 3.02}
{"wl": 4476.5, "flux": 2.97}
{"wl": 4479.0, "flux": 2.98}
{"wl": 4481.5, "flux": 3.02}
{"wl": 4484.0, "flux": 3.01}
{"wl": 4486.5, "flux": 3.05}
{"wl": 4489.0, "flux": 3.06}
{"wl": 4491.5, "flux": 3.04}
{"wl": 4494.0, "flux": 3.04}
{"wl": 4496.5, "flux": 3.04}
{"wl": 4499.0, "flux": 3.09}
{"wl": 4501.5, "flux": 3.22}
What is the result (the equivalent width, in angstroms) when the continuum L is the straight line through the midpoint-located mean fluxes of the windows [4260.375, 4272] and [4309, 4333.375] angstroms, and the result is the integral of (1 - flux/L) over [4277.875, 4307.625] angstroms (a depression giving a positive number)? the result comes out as 3.9 angstroms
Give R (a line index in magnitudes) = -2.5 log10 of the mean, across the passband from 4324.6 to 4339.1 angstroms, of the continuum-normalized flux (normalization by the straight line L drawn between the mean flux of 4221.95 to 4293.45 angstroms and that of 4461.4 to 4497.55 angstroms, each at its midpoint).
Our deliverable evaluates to 0.01 mag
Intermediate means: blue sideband 2.27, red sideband 2.98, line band 2.47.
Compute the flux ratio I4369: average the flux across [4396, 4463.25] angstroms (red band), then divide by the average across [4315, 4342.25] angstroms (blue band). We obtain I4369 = 1.1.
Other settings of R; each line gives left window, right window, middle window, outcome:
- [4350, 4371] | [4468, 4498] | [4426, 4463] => 0.037 mag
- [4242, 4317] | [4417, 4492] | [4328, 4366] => -0.044 mag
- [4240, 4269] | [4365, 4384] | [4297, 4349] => 0.101 mag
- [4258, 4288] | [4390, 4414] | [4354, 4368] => -0.083 mag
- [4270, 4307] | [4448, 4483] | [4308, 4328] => -0.030 mag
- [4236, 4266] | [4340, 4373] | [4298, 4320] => 0.240 mag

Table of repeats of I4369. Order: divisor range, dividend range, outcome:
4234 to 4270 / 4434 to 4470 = 1.23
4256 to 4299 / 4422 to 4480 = 1.27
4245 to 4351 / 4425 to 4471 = 1.26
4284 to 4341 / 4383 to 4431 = 1.20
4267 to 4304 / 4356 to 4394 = 1.19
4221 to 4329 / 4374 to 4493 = 1.25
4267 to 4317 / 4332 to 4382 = 1.21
